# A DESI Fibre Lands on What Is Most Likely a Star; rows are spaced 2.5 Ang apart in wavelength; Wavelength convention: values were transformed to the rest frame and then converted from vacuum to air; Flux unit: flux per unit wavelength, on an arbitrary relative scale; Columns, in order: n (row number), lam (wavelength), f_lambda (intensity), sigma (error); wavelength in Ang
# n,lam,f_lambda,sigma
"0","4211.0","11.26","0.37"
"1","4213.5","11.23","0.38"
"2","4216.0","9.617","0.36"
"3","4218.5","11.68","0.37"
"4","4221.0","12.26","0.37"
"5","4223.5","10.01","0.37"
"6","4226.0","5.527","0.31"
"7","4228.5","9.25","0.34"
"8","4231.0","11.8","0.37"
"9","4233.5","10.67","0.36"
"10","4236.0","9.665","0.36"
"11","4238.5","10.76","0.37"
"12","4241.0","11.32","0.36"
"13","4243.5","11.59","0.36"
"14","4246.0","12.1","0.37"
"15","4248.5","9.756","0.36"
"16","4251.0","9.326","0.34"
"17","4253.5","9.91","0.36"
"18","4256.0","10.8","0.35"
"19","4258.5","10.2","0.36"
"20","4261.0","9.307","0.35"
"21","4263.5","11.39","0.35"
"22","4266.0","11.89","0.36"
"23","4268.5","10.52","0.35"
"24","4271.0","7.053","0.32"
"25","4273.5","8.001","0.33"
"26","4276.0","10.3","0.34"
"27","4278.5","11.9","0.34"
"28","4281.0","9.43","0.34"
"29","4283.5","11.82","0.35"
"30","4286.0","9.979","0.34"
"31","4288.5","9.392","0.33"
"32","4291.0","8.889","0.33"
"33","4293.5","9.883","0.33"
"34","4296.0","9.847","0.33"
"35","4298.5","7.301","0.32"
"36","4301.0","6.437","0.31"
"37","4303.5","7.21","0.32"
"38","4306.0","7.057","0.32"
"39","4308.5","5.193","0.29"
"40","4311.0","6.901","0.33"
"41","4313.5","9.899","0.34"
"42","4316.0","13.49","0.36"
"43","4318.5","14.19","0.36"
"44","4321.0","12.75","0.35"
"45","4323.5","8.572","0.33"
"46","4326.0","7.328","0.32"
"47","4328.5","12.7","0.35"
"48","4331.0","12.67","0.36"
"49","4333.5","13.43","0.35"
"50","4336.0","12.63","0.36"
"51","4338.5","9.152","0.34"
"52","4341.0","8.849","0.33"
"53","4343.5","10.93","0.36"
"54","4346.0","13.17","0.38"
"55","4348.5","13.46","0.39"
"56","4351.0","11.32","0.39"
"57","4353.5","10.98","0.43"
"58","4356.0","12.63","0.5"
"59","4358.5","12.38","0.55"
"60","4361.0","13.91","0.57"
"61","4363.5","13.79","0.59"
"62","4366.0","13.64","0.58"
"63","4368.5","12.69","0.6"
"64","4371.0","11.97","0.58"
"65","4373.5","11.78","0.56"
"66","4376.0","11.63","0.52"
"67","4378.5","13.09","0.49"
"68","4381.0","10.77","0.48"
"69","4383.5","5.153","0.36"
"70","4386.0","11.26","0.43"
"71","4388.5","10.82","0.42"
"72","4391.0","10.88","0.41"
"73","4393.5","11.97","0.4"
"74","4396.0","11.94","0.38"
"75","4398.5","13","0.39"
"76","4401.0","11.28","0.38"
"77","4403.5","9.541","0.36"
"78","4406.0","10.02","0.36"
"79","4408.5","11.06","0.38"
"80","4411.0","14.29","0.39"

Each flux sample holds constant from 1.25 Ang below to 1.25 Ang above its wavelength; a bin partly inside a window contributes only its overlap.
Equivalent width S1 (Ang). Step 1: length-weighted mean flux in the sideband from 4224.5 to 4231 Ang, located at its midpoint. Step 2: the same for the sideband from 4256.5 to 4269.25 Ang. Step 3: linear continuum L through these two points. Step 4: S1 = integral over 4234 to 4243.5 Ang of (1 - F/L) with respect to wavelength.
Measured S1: -1.72 Ang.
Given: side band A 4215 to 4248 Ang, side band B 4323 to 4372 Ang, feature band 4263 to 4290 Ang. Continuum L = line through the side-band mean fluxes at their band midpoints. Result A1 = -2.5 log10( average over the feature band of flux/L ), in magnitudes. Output 0.093 mag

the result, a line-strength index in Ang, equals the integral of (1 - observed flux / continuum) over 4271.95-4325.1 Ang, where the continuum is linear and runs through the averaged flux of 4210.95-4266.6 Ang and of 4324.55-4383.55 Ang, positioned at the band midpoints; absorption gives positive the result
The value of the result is 8.2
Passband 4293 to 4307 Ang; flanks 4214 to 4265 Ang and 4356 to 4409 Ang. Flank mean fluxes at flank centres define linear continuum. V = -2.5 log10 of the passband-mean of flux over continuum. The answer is 0.35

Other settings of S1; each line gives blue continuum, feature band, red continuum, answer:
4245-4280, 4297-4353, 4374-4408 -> 1.7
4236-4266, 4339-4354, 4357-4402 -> 0.2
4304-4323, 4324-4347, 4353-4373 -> 0.0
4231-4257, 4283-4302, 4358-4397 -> 3.3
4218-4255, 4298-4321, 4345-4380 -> 5.5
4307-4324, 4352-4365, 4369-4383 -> -1.8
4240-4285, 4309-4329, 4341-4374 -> 1.9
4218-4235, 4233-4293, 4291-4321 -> -4.0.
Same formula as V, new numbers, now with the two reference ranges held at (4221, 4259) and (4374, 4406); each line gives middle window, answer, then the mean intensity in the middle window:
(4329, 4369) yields -0.14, 12.2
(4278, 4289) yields 0.00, 10.5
